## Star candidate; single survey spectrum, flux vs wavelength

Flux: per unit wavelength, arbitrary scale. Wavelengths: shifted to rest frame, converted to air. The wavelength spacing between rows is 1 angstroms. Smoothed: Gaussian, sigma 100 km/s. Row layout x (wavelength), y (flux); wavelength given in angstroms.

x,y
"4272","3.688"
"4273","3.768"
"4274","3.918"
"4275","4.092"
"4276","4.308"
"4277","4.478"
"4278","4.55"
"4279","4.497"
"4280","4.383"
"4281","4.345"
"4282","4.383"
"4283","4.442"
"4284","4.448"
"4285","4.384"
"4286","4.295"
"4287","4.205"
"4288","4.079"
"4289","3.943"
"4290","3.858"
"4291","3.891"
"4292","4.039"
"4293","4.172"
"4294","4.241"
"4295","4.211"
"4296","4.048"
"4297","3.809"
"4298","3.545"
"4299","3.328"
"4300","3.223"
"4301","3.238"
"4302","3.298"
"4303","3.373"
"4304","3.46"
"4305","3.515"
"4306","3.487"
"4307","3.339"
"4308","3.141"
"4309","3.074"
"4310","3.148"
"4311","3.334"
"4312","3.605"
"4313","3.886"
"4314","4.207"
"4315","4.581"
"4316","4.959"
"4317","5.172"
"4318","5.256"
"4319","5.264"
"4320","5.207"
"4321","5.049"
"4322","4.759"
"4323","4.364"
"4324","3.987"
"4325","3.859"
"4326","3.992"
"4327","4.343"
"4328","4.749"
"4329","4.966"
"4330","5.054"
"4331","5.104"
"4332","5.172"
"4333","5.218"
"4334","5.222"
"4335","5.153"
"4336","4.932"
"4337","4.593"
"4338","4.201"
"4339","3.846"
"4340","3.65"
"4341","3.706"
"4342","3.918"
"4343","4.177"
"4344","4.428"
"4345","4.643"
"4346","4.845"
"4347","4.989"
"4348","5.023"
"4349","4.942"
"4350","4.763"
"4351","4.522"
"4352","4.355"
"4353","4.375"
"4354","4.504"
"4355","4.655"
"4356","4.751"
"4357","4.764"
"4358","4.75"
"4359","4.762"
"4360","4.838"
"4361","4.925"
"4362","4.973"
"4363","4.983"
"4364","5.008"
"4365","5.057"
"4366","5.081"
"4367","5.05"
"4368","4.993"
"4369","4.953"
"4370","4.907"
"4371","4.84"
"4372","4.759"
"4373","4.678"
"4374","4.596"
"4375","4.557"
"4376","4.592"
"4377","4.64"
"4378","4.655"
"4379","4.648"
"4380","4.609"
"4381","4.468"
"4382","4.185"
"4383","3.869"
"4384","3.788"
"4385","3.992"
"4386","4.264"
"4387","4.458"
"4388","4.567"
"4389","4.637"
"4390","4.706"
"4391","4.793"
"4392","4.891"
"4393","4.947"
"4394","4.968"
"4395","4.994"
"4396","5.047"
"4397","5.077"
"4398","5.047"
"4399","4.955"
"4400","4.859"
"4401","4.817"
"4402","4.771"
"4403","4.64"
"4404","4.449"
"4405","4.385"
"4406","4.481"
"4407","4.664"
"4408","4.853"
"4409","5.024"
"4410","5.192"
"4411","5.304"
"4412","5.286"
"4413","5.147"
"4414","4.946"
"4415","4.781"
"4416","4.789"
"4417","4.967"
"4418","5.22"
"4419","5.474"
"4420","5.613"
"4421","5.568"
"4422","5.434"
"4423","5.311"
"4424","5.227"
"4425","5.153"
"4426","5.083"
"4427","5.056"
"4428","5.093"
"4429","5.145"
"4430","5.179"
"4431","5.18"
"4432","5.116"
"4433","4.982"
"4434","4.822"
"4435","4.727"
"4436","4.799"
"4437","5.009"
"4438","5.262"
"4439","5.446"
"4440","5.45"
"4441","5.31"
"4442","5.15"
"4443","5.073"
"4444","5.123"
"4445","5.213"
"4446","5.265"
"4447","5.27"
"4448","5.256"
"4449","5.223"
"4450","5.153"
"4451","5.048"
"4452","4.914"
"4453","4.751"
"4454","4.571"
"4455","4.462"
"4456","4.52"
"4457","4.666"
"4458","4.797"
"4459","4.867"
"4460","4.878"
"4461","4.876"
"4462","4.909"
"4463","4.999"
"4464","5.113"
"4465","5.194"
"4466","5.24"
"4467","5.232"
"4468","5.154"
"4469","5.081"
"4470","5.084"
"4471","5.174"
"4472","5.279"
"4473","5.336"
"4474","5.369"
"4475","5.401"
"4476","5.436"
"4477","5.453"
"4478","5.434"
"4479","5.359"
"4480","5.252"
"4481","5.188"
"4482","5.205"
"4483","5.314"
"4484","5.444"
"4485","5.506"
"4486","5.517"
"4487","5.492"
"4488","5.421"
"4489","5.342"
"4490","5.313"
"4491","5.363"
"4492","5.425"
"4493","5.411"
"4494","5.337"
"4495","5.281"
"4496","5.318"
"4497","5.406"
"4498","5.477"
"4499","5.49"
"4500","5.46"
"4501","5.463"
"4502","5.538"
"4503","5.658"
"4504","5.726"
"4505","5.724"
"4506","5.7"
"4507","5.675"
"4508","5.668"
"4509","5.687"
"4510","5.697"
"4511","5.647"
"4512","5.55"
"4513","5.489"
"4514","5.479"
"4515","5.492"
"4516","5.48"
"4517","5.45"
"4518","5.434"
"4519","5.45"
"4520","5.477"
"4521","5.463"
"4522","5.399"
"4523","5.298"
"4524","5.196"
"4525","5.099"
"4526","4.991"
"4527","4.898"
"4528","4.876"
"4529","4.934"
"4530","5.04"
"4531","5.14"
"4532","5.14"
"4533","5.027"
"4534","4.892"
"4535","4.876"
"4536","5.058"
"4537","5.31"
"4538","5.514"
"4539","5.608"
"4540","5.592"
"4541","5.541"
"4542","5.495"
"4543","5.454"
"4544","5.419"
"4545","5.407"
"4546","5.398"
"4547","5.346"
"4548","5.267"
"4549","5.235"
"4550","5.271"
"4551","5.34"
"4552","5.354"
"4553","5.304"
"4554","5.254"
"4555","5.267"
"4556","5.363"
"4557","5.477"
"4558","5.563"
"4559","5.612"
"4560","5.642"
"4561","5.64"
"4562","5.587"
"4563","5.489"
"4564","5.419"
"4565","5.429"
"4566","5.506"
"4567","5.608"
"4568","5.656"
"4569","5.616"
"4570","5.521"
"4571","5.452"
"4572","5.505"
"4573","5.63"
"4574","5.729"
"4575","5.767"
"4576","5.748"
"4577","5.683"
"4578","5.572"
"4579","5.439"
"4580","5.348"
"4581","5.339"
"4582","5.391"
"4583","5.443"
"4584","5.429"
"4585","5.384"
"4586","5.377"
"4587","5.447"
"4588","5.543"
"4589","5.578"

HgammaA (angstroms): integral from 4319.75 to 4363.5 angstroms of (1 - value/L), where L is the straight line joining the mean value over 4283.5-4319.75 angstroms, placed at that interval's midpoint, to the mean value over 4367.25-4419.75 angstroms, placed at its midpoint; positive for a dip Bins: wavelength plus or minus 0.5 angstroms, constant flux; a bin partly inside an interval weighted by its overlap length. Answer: -3.5 angstroms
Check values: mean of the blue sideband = 3.93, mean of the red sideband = 4.76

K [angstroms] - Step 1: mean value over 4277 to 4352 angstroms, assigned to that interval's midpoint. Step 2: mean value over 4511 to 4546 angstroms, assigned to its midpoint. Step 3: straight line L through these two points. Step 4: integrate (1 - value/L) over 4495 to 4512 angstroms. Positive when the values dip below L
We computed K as -1.3 angstroms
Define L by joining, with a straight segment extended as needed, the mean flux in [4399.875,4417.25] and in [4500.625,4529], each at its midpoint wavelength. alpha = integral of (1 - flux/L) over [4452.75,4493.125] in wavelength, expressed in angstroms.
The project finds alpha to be 0.4 angstroms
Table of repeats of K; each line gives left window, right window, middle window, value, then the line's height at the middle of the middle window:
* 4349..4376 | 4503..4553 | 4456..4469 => 0.4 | 5.13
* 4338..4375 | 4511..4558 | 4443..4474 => 0.0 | 5.03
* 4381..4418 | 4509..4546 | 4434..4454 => -0.7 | 4.94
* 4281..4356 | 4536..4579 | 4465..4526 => -2.9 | 5.17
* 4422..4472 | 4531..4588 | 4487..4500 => -0.4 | 5.21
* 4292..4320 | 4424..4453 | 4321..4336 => -2.3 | 4.09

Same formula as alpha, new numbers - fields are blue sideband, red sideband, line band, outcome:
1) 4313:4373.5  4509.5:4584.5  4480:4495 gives -0.5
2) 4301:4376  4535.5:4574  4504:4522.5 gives -1.0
